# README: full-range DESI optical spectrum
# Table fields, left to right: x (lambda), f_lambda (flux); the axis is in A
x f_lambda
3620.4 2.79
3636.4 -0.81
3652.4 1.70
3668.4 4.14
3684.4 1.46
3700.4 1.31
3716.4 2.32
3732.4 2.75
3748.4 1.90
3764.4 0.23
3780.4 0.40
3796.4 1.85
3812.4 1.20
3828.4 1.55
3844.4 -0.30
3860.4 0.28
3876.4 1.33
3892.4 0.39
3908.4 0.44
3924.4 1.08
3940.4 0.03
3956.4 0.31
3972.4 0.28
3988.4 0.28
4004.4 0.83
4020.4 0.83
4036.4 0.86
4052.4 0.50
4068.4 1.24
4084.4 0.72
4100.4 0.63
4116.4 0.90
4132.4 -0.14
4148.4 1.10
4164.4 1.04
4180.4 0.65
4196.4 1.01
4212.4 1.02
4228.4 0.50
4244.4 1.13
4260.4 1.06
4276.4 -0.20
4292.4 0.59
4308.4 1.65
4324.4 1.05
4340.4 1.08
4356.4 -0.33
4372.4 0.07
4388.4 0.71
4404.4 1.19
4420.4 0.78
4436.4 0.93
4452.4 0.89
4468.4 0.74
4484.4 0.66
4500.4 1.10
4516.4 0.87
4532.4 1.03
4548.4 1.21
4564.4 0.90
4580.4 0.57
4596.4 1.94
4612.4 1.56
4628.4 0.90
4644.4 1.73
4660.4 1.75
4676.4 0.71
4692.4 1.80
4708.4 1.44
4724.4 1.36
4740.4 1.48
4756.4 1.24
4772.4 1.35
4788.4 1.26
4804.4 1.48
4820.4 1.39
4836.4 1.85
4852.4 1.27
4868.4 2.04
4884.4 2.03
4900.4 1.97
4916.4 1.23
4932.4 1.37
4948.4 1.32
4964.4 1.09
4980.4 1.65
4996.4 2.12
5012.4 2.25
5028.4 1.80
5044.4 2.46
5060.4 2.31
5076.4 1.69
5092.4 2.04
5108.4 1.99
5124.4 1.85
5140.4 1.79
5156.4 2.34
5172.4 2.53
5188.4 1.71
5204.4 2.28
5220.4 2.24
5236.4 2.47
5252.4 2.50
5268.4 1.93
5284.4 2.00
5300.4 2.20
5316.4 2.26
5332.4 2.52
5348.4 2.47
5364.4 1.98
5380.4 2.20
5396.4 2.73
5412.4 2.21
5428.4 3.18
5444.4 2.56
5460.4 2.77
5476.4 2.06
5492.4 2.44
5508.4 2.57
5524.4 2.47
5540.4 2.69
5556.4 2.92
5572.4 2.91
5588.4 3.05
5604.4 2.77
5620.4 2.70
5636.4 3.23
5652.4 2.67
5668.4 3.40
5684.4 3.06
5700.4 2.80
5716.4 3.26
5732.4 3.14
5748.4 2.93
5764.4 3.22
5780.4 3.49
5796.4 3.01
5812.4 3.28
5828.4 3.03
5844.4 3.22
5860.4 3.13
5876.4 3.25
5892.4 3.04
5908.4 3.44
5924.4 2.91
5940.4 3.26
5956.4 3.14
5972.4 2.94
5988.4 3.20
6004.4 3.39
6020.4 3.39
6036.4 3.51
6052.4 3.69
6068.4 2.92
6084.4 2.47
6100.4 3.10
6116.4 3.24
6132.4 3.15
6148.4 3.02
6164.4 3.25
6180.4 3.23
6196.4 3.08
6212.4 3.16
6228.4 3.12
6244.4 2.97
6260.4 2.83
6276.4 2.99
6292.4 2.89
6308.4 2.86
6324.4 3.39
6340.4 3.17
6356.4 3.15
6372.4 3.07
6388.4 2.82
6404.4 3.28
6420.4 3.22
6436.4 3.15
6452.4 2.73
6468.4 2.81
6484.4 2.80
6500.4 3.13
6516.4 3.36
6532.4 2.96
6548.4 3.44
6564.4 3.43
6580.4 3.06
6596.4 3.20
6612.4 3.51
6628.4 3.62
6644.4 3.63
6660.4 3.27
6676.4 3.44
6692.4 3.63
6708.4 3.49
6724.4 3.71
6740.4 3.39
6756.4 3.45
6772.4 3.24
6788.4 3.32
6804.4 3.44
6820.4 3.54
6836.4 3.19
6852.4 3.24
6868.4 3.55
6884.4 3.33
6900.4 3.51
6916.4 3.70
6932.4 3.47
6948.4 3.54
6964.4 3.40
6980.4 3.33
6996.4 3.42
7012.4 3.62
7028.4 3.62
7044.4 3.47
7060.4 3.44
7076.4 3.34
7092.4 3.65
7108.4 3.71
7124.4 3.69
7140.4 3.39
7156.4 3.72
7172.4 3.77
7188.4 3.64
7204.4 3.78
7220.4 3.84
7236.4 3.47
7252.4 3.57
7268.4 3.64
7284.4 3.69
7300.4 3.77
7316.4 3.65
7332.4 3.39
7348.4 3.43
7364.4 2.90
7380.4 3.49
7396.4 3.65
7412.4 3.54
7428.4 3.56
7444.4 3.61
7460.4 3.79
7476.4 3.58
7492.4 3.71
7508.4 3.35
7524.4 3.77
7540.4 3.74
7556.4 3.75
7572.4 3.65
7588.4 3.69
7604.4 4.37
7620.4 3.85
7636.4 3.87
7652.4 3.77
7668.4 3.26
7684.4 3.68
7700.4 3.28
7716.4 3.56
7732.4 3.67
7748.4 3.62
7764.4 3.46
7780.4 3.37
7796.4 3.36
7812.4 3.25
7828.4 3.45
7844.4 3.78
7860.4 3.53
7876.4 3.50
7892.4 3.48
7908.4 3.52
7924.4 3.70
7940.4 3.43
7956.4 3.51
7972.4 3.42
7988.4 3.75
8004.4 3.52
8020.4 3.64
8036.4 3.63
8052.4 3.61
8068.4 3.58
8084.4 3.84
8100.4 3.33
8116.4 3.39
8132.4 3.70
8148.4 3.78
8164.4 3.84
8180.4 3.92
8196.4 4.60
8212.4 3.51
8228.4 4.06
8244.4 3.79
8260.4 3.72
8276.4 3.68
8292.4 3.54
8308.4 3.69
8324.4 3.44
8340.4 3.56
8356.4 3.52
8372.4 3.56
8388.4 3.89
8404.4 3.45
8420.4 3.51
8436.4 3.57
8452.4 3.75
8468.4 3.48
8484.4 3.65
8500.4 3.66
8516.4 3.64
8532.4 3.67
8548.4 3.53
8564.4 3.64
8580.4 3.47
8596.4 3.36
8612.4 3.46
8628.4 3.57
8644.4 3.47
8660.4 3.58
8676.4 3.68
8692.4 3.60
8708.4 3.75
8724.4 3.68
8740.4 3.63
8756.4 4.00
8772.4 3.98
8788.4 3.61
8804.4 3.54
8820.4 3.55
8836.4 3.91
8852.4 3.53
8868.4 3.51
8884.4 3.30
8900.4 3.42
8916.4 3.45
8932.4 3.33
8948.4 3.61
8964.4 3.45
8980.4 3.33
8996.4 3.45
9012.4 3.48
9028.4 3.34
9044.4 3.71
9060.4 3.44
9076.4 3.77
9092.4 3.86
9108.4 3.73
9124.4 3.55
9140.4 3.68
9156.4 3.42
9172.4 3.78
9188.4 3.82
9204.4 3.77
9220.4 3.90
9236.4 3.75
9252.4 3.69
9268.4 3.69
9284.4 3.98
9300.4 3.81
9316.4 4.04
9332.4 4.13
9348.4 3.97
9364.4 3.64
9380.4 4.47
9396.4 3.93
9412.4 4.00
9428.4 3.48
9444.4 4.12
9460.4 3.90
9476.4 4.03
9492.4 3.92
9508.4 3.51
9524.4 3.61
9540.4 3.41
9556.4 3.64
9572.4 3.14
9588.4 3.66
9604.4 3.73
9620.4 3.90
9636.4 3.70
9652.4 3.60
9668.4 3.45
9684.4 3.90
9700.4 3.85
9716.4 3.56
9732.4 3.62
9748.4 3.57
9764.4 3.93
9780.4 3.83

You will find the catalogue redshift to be 0.249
